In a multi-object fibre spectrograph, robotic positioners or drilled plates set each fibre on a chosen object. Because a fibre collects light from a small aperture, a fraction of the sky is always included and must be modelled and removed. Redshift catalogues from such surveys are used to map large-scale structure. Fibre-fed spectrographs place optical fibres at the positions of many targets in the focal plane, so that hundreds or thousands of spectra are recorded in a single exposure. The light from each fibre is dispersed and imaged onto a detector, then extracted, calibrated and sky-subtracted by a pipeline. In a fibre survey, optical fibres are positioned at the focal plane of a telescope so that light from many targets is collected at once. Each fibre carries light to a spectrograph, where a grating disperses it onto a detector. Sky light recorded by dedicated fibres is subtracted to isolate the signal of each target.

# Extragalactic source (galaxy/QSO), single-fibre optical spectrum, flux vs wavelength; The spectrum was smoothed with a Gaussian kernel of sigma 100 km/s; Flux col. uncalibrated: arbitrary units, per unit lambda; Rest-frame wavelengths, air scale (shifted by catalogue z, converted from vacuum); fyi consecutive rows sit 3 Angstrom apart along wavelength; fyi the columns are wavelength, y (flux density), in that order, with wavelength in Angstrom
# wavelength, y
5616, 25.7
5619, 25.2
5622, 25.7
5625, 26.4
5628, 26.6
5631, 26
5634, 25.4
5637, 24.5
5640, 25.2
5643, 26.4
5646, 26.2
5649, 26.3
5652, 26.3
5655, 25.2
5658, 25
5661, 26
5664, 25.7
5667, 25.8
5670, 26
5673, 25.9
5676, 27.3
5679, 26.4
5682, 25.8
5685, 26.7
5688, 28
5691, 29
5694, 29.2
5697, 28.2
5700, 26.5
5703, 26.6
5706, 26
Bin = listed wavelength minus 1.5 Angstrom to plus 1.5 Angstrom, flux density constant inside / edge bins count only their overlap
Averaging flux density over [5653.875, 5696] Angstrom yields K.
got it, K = 26.6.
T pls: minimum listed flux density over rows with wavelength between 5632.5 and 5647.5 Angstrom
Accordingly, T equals 24.5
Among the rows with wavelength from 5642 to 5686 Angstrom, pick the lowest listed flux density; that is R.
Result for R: 25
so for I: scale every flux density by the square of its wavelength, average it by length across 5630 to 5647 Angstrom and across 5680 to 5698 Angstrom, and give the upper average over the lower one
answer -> 1.10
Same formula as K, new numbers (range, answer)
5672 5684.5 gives 26.4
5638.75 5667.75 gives 25.8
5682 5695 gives 27.9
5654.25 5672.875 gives 25.7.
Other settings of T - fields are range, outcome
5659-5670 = 25.7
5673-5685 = 25.8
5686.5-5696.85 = 28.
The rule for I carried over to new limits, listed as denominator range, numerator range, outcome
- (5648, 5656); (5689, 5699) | 1.12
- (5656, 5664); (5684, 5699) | 1.12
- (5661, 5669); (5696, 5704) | 1.06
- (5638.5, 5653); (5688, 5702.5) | 1.10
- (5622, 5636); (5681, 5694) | 1.09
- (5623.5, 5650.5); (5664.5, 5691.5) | 1.04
